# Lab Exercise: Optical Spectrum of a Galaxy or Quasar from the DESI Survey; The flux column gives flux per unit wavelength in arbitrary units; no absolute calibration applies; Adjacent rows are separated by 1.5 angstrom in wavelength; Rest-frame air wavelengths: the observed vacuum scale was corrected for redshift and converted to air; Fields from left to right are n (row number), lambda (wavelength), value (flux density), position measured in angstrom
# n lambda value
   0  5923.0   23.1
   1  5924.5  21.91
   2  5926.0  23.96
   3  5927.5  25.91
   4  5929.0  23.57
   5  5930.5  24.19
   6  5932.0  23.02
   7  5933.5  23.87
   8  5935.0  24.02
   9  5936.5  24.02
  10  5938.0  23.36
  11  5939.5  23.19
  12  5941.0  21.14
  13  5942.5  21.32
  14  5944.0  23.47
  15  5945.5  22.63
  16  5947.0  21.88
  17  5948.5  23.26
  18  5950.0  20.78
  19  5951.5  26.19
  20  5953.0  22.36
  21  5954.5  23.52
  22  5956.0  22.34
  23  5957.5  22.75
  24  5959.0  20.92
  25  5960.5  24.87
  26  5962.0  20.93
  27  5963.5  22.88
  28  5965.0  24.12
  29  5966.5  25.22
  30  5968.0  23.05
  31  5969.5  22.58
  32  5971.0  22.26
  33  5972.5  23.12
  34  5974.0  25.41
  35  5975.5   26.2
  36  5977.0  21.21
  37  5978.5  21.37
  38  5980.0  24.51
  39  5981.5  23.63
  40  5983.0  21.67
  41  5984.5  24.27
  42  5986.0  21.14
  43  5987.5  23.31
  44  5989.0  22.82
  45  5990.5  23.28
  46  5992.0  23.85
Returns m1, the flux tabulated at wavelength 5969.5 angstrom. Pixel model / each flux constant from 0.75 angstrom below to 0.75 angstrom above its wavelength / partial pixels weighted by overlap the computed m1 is 22.58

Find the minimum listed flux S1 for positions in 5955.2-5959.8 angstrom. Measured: 20.92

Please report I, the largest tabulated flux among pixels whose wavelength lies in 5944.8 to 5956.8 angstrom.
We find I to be 26.19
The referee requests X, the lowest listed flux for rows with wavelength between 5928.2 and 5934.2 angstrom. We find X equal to 23.02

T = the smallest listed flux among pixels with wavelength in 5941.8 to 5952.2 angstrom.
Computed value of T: 20.78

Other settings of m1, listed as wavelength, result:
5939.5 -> 23.19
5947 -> 21.88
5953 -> 22.36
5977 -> 21.21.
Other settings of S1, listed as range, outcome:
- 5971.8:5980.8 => 21.21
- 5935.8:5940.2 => 23.19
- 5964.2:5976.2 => 22.26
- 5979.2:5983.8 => 21.67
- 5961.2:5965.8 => 20.93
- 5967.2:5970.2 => 22.58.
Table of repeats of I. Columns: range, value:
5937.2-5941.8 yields 23.36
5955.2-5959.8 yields 22.75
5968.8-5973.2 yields 23.12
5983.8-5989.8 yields 24.27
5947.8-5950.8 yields 23.26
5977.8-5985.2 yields 24.51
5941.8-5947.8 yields 23.47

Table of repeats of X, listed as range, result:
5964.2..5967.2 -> 24.12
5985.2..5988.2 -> 21.14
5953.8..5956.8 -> 22.34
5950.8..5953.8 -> 22.36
